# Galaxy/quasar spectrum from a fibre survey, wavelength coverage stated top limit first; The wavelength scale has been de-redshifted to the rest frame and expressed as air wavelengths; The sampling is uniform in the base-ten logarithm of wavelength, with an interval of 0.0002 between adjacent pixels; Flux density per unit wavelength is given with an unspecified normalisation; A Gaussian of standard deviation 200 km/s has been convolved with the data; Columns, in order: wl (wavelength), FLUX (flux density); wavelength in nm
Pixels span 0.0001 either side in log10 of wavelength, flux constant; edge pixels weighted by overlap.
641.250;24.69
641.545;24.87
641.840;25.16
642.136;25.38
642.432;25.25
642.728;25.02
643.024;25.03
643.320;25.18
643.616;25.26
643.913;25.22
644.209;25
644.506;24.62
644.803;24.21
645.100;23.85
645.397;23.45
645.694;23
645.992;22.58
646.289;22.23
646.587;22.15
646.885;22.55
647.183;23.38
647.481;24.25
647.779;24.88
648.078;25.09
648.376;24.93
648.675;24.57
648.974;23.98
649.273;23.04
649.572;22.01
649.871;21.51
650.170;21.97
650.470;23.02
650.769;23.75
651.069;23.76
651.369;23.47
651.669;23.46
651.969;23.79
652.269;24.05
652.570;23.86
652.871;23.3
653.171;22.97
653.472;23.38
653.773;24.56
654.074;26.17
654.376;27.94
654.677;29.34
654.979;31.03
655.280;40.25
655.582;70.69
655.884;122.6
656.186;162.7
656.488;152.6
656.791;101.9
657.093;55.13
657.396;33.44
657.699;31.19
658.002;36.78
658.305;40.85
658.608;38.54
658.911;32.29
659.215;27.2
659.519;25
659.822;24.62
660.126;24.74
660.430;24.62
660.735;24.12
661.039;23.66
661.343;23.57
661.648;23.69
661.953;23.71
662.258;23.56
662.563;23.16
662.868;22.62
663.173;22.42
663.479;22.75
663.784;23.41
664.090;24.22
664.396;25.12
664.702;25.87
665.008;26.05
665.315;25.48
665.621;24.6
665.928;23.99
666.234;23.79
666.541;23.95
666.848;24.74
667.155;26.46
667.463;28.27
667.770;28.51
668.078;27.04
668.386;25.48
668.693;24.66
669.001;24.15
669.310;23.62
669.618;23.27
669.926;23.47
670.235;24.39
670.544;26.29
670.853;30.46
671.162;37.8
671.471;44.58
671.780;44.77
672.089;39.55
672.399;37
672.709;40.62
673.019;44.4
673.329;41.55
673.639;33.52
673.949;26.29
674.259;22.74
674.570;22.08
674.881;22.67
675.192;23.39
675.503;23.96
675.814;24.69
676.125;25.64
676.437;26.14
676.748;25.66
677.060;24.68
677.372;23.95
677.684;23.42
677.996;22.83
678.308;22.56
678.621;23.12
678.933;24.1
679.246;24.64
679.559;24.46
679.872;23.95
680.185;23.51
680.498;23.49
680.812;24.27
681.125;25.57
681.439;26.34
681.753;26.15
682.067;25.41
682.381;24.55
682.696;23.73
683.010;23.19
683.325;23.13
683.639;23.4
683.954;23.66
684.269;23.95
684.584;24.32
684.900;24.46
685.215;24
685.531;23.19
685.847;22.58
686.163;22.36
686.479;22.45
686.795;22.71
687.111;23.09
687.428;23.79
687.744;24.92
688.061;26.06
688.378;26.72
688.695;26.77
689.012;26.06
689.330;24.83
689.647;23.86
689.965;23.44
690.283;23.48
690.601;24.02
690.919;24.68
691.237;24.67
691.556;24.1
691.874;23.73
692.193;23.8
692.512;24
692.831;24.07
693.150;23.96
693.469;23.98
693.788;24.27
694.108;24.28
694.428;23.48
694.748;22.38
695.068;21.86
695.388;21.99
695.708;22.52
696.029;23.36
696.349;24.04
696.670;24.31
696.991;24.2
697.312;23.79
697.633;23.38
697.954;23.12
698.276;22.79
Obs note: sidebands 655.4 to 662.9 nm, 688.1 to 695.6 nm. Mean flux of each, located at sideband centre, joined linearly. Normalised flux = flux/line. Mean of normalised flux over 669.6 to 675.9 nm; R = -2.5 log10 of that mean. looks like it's 0.21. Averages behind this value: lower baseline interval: 48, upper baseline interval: 24.1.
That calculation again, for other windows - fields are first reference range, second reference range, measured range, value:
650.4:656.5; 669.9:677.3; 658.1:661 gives 0.33 mag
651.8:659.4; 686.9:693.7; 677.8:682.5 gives 0.28 mag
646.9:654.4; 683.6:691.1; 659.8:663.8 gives 0.01 mag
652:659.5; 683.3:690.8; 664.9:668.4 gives 0.49 mag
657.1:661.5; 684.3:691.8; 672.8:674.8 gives -0.17 mag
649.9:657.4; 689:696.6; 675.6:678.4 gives 0.32 mag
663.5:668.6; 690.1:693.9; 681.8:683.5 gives 0.02 mag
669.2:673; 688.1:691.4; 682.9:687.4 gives 0.16 mag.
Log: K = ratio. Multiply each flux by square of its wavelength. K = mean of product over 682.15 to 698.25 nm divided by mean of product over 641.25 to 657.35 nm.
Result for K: 0.78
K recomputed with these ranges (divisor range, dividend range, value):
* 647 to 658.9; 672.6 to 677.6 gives 0.75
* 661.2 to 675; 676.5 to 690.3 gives 0.91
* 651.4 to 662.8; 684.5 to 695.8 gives 0.65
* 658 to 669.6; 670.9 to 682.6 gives 1.13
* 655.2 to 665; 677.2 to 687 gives 0.60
